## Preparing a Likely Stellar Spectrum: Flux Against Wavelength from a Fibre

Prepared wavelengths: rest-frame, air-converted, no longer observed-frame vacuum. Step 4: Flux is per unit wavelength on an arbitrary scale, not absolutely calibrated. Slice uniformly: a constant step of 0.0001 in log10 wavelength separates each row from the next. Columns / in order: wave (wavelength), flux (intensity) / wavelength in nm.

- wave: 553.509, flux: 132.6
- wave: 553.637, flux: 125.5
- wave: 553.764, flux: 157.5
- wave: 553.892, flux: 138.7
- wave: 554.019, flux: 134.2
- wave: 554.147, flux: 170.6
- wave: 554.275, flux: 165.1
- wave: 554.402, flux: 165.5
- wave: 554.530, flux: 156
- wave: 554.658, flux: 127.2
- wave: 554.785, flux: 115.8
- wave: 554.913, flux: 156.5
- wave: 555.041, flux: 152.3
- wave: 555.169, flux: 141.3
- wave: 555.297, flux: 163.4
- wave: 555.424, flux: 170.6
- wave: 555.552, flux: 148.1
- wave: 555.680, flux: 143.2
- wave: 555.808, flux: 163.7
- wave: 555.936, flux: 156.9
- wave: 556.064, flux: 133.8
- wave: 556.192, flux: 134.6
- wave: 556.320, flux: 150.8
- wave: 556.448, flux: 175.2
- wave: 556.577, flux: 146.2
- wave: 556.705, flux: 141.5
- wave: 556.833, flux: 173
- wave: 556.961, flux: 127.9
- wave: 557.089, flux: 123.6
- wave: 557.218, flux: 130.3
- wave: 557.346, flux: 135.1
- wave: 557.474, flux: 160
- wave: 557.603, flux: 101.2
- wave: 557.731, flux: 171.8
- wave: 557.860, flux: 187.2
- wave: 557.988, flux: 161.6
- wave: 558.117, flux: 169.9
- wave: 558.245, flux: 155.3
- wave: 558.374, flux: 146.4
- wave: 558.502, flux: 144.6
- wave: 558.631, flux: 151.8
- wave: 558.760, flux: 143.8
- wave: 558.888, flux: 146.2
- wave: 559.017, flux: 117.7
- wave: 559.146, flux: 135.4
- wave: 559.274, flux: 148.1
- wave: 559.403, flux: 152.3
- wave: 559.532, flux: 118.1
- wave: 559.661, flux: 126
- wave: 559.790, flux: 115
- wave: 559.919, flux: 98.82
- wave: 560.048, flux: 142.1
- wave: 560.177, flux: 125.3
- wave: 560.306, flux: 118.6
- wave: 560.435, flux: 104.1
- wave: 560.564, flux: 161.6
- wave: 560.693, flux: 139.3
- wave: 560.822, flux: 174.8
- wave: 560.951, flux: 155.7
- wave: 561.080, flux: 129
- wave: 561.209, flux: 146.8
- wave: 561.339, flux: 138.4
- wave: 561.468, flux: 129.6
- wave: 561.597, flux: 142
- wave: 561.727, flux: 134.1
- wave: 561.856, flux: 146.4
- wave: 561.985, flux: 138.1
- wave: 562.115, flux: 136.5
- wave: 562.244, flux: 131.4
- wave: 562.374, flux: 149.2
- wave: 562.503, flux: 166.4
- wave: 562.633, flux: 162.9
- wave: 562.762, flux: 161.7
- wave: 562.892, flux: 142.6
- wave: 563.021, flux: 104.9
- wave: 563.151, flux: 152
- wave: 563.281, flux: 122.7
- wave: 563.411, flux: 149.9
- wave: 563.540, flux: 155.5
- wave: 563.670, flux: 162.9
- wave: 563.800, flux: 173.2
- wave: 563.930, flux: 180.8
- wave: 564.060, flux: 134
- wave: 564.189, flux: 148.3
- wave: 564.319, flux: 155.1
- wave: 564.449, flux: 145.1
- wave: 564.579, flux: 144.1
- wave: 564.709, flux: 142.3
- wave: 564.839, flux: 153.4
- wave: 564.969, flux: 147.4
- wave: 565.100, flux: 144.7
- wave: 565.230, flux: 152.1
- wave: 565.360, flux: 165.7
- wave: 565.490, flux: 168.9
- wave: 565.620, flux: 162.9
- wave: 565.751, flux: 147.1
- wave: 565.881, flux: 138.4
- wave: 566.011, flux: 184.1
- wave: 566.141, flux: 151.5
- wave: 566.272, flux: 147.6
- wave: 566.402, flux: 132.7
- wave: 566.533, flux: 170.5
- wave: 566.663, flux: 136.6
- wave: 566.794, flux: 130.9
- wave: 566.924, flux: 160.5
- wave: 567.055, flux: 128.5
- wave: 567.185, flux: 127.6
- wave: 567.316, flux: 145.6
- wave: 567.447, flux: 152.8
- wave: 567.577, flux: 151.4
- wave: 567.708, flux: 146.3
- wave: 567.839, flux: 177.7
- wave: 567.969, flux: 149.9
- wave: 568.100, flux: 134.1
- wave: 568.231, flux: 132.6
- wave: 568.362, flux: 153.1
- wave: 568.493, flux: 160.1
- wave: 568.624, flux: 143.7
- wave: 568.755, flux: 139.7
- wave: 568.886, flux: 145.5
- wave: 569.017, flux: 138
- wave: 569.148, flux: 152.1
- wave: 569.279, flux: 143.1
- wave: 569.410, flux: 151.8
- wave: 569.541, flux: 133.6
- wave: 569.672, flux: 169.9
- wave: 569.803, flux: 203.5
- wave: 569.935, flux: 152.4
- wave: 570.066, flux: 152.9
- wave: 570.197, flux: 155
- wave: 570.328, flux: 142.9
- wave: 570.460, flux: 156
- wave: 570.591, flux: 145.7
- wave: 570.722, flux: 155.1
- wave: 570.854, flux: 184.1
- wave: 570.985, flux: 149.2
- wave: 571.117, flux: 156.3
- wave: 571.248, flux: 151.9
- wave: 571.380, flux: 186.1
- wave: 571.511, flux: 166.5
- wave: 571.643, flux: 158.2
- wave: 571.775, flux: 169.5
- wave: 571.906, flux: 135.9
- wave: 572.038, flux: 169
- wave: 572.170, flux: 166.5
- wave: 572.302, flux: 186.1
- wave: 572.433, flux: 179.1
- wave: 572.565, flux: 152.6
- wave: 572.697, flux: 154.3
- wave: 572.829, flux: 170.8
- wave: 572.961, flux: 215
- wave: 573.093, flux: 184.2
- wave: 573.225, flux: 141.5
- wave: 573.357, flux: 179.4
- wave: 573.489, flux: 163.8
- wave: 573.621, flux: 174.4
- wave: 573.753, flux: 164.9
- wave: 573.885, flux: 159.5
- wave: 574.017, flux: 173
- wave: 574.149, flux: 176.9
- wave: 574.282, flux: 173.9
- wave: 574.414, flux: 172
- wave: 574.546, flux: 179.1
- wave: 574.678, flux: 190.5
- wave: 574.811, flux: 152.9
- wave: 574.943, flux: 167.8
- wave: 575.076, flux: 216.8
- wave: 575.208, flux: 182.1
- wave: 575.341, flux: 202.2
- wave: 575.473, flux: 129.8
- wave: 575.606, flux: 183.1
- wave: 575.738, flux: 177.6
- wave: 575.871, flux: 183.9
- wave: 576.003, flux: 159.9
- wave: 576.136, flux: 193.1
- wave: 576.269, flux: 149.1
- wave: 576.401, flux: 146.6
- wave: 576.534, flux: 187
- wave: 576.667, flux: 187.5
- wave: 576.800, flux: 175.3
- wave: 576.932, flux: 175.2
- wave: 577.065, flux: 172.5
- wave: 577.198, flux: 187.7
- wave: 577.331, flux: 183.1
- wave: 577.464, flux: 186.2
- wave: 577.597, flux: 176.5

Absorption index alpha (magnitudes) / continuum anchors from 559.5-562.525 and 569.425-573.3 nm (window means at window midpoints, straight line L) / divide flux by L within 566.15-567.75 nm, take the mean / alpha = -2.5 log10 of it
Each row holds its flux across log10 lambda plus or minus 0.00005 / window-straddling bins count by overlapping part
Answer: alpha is 0.05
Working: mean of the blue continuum 136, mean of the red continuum 163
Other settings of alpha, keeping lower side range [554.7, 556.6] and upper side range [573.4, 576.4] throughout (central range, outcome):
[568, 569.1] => 0.155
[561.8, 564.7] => 0.078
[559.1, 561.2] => 0.158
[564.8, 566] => 0.049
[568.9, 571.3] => 0.084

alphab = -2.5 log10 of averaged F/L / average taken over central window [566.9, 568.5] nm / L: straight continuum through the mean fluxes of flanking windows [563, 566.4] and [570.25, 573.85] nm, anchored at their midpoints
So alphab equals 0.073 mag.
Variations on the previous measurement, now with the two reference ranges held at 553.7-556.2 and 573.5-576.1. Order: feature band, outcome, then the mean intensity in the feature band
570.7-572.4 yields 0.039 mag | 165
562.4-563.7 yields 0.087 mag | 148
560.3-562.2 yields 0.129 mag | 140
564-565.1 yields 0.112 mag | 146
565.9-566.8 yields 0.090 mag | 151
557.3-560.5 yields 0.117 mag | 139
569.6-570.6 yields 0.056 mag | 160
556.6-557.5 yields 0.085 mag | 141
